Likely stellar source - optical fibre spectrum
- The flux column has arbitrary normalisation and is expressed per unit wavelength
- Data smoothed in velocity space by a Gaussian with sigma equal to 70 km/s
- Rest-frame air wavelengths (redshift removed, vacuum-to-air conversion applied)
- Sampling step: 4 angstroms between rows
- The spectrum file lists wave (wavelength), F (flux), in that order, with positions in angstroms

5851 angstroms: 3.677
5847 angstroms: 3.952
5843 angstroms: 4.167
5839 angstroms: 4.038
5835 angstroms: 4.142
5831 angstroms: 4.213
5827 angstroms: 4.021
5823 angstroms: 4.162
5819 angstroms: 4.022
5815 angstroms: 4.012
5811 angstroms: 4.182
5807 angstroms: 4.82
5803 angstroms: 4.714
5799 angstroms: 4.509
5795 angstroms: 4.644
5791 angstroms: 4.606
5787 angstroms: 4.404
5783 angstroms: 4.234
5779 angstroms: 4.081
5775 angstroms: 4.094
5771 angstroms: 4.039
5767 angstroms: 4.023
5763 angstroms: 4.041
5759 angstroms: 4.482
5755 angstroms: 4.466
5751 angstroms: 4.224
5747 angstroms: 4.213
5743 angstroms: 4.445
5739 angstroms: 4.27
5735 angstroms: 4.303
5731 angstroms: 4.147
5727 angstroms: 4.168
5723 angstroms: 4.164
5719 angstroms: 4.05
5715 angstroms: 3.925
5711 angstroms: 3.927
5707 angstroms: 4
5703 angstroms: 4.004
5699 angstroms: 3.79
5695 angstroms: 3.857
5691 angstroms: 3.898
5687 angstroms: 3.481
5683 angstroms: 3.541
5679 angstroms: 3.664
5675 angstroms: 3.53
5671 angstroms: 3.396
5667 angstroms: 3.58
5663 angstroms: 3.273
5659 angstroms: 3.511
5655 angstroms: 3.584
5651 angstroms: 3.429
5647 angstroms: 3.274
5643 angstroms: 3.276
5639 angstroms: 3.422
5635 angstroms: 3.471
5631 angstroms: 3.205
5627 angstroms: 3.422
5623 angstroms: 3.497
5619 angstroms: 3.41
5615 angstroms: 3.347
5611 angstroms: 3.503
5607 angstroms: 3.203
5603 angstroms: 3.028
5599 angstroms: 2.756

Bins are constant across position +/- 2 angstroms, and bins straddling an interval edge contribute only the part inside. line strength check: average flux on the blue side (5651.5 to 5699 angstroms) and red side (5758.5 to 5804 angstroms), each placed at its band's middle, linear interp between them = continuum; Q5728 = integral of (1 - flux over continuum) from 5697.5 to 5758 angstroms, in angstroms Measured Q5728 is -3.17 angstroms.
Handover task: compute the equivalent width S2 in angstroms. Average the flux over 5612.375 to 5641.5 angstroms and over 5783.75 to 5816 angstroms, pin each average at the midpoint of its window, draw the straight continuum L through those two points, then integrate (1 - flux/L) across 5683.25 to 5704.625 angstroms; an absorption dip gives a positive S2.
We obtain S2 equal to 0.2 angstroms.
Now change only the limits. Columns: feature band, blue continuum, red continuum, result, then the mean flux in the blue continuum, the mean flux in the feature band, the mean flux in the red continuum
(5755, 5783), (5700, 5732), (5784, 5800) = 1.4 angstroms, 4.04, 4.16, 4.52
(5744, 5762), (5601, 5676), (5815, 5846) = -2.5 angstroms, 3.39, 4.33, 4.1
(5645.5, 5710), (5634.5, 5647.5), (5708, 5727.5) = 1.1 angstroms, 3.36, 3.62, 4.04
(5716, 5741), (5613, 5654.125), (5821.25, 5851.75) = -3.2 angstroms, 3.38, 4.17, 4.06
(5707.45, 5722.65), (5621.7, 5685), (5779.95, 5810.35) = -0.3 angstroms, 3.44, 3.99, 4.53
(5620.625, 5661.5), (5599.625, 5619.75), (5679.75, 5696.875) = 0.2 angstroms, 3.25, 3.41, 3.69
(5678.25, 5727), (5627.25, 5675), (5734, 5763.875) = 0.1 angstroms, 3.41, 3.88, 4.32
